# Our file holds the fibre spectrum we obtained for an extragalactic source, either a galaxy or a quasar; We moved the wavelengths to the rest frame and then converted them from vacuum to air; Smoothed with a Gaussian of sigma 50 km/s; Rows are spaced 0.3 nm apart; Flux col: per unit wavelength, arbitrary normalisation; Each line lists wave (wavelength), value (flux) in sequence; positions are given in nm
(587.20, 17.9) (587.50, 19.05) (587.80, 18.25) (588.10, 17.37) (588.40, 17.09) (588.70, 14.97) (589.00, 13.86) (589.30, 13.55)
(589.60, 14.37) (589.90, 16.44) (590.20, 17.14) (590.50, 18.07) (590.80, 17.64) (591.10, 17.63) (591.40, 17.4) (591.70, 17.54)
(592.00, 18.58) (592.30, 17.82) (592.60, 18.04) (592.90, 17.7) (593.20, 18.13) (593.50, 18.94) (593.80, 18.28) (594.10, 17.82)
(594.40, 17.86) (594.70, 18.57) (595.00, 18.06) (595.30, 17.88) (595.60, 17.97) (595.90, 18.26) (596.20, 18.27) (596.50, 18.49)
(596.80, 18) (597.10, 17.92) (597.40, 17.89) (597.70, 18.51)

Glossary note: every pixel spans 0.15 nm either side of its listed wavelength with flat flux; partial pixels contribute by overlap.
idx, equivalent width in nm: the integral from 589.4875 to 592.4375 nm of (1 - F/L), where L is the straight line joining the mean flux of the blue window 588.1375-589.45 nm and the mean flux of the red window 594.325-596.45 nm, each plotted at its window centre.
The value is -0.22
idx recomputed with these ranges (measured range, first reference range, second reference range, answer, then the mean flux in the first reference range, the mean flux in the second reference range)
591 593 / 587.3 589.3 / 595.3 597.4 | -0.06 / 16.6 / 18.1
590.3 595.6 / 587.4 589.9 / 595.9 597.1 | -0.24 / 16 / 18.2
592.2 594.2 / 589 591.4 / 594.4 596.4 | -0.09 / 16.3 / 18.2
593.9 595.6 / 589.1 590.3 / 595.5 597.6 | -0.07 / 15.2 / 18.1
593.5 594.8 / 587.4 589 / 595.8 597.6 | -0.03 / 17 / 18.1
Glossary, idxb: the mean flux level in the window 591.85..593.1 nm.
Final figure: 18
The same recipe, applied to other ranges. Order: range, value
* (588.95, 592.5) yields 16.8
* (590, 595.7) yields 17.9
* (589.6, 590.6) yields 16.7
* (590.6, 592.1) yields 17.7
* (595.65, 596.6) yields 18.3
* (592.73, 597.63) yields 18.1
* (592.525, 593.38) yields 18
